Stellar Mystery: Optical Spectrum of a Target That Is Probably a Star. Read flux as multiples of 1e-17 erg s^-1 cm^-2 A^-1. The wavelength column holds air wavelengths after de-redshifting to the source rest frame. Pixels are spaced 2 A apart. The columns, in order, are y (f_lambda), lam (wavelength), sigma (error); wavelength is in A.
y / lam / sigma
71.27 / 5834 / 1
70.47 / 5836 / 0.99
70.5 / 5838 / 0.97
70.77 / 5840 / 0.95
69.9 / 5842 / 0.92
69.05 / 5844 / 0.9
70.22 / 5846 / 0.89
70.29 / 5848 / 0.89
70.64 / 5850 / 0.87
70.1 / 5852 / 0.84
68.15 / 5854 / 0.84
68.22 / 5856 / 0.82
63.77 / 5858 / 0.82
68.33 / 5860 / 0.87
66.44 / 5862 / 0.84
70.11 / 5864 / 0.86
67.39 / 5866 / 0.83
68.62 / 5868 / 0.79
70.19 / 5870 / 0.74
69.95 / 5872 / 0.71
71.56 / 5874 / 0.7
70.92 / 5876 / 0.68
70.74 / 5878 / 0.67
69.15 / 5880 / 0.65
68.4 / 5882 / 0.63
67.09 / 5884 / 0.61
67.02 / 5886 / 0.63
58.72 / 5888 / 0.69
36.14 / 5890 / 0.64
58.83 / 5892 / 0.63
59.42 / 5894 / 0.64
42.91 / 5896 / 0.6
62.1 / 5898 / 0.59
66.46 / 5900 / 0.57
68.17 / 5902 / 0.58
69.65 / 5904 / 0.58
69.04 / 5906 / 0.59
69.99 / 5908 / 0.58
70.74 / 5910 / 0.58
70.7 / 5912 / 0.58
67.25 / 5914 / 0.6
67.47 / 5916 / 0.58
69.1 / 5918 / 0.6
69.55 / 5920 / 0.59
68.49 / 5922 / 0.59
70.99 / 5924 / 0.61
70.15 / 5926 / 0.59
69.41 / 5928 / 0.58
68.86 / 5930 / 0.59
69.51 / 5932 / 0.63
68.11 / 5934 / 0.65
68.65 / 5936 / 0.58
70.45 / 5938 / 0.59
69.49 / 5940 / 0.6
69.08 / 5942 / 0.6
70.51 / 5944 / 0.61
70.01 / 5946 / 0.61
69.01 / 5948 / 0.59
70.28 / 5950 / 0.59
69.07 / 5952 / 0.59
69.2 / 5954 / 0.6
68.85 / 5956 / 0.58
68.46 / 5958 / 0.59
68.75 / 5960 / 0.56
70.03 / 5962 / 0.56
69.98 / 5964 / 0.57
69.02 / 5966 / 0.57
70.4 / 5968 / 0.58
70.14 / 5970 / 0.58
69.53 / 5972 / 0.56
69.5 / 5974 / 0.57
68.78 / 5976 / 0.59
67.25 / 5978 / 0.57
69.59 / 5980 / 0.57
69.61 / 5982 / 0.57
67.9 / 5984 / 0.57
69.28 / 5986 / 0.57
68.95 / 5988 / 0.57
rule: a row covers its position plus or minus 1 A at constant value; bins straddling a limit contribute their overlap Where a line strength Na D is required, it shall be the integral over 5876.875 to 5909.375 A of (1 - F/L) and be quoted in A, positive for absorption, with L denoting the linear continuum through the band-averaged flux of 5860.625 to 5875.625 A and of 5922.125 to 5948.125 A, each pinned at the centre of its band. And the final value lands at 3.0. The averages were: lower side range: 69.2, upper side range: 69.5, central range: 62.9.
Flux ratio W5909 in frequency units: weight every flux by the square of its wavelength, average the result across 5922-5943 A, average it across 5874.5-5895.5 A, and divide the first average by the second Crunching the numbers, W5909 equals 1.1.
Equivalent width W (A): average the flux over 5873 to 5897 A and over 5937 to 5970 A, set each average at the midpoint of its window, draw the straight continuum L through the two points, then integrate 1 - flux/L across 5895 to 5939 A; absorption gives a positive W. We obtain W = -1.5 A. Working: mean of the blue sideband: 61.7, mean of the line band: 67.6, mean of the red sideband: 69.6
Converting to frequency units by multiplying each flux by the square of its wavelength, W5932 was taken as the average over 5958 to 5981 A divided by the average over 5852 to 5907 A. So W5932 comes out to 1.10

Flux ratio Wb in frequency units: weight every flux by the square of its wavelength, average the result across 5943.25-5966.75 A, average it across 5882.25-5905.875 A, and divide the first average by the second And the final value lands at 1.2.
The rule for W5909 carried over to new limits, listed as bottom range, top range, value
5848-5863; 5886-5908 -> 0.89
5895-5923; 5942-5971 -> 1.06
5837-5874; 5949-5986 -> 1.04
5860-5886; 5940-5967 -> 1.03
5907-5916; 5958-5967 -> 1.02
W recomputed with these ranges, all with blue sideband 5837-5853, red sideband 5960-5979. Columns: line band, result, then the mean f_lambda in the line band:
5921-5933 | 0.0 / 69.6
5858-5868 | 0.3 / 67.7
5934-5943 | 0.0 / 69.3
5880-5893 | 1.8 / 60.1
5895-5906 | 1.2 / 62.5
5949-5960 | 0.1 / 69.1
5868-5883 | 0.0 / 70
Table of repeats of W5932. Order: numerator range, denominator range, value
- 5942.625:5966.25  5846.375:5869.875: 1.05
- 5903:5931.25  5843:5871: 1.03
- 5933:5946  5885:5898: 1.30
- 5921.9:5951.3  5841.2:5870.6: 1.04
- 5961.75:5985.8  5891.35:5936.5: 1.06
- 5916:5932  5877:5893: 1.13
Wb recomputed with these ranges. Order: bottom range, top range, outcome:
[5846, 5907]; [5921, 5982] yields 1.08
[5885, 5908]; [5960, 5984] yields 1.18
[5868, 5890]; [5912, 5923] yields 1.04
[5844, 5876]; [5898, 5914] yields 1.01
